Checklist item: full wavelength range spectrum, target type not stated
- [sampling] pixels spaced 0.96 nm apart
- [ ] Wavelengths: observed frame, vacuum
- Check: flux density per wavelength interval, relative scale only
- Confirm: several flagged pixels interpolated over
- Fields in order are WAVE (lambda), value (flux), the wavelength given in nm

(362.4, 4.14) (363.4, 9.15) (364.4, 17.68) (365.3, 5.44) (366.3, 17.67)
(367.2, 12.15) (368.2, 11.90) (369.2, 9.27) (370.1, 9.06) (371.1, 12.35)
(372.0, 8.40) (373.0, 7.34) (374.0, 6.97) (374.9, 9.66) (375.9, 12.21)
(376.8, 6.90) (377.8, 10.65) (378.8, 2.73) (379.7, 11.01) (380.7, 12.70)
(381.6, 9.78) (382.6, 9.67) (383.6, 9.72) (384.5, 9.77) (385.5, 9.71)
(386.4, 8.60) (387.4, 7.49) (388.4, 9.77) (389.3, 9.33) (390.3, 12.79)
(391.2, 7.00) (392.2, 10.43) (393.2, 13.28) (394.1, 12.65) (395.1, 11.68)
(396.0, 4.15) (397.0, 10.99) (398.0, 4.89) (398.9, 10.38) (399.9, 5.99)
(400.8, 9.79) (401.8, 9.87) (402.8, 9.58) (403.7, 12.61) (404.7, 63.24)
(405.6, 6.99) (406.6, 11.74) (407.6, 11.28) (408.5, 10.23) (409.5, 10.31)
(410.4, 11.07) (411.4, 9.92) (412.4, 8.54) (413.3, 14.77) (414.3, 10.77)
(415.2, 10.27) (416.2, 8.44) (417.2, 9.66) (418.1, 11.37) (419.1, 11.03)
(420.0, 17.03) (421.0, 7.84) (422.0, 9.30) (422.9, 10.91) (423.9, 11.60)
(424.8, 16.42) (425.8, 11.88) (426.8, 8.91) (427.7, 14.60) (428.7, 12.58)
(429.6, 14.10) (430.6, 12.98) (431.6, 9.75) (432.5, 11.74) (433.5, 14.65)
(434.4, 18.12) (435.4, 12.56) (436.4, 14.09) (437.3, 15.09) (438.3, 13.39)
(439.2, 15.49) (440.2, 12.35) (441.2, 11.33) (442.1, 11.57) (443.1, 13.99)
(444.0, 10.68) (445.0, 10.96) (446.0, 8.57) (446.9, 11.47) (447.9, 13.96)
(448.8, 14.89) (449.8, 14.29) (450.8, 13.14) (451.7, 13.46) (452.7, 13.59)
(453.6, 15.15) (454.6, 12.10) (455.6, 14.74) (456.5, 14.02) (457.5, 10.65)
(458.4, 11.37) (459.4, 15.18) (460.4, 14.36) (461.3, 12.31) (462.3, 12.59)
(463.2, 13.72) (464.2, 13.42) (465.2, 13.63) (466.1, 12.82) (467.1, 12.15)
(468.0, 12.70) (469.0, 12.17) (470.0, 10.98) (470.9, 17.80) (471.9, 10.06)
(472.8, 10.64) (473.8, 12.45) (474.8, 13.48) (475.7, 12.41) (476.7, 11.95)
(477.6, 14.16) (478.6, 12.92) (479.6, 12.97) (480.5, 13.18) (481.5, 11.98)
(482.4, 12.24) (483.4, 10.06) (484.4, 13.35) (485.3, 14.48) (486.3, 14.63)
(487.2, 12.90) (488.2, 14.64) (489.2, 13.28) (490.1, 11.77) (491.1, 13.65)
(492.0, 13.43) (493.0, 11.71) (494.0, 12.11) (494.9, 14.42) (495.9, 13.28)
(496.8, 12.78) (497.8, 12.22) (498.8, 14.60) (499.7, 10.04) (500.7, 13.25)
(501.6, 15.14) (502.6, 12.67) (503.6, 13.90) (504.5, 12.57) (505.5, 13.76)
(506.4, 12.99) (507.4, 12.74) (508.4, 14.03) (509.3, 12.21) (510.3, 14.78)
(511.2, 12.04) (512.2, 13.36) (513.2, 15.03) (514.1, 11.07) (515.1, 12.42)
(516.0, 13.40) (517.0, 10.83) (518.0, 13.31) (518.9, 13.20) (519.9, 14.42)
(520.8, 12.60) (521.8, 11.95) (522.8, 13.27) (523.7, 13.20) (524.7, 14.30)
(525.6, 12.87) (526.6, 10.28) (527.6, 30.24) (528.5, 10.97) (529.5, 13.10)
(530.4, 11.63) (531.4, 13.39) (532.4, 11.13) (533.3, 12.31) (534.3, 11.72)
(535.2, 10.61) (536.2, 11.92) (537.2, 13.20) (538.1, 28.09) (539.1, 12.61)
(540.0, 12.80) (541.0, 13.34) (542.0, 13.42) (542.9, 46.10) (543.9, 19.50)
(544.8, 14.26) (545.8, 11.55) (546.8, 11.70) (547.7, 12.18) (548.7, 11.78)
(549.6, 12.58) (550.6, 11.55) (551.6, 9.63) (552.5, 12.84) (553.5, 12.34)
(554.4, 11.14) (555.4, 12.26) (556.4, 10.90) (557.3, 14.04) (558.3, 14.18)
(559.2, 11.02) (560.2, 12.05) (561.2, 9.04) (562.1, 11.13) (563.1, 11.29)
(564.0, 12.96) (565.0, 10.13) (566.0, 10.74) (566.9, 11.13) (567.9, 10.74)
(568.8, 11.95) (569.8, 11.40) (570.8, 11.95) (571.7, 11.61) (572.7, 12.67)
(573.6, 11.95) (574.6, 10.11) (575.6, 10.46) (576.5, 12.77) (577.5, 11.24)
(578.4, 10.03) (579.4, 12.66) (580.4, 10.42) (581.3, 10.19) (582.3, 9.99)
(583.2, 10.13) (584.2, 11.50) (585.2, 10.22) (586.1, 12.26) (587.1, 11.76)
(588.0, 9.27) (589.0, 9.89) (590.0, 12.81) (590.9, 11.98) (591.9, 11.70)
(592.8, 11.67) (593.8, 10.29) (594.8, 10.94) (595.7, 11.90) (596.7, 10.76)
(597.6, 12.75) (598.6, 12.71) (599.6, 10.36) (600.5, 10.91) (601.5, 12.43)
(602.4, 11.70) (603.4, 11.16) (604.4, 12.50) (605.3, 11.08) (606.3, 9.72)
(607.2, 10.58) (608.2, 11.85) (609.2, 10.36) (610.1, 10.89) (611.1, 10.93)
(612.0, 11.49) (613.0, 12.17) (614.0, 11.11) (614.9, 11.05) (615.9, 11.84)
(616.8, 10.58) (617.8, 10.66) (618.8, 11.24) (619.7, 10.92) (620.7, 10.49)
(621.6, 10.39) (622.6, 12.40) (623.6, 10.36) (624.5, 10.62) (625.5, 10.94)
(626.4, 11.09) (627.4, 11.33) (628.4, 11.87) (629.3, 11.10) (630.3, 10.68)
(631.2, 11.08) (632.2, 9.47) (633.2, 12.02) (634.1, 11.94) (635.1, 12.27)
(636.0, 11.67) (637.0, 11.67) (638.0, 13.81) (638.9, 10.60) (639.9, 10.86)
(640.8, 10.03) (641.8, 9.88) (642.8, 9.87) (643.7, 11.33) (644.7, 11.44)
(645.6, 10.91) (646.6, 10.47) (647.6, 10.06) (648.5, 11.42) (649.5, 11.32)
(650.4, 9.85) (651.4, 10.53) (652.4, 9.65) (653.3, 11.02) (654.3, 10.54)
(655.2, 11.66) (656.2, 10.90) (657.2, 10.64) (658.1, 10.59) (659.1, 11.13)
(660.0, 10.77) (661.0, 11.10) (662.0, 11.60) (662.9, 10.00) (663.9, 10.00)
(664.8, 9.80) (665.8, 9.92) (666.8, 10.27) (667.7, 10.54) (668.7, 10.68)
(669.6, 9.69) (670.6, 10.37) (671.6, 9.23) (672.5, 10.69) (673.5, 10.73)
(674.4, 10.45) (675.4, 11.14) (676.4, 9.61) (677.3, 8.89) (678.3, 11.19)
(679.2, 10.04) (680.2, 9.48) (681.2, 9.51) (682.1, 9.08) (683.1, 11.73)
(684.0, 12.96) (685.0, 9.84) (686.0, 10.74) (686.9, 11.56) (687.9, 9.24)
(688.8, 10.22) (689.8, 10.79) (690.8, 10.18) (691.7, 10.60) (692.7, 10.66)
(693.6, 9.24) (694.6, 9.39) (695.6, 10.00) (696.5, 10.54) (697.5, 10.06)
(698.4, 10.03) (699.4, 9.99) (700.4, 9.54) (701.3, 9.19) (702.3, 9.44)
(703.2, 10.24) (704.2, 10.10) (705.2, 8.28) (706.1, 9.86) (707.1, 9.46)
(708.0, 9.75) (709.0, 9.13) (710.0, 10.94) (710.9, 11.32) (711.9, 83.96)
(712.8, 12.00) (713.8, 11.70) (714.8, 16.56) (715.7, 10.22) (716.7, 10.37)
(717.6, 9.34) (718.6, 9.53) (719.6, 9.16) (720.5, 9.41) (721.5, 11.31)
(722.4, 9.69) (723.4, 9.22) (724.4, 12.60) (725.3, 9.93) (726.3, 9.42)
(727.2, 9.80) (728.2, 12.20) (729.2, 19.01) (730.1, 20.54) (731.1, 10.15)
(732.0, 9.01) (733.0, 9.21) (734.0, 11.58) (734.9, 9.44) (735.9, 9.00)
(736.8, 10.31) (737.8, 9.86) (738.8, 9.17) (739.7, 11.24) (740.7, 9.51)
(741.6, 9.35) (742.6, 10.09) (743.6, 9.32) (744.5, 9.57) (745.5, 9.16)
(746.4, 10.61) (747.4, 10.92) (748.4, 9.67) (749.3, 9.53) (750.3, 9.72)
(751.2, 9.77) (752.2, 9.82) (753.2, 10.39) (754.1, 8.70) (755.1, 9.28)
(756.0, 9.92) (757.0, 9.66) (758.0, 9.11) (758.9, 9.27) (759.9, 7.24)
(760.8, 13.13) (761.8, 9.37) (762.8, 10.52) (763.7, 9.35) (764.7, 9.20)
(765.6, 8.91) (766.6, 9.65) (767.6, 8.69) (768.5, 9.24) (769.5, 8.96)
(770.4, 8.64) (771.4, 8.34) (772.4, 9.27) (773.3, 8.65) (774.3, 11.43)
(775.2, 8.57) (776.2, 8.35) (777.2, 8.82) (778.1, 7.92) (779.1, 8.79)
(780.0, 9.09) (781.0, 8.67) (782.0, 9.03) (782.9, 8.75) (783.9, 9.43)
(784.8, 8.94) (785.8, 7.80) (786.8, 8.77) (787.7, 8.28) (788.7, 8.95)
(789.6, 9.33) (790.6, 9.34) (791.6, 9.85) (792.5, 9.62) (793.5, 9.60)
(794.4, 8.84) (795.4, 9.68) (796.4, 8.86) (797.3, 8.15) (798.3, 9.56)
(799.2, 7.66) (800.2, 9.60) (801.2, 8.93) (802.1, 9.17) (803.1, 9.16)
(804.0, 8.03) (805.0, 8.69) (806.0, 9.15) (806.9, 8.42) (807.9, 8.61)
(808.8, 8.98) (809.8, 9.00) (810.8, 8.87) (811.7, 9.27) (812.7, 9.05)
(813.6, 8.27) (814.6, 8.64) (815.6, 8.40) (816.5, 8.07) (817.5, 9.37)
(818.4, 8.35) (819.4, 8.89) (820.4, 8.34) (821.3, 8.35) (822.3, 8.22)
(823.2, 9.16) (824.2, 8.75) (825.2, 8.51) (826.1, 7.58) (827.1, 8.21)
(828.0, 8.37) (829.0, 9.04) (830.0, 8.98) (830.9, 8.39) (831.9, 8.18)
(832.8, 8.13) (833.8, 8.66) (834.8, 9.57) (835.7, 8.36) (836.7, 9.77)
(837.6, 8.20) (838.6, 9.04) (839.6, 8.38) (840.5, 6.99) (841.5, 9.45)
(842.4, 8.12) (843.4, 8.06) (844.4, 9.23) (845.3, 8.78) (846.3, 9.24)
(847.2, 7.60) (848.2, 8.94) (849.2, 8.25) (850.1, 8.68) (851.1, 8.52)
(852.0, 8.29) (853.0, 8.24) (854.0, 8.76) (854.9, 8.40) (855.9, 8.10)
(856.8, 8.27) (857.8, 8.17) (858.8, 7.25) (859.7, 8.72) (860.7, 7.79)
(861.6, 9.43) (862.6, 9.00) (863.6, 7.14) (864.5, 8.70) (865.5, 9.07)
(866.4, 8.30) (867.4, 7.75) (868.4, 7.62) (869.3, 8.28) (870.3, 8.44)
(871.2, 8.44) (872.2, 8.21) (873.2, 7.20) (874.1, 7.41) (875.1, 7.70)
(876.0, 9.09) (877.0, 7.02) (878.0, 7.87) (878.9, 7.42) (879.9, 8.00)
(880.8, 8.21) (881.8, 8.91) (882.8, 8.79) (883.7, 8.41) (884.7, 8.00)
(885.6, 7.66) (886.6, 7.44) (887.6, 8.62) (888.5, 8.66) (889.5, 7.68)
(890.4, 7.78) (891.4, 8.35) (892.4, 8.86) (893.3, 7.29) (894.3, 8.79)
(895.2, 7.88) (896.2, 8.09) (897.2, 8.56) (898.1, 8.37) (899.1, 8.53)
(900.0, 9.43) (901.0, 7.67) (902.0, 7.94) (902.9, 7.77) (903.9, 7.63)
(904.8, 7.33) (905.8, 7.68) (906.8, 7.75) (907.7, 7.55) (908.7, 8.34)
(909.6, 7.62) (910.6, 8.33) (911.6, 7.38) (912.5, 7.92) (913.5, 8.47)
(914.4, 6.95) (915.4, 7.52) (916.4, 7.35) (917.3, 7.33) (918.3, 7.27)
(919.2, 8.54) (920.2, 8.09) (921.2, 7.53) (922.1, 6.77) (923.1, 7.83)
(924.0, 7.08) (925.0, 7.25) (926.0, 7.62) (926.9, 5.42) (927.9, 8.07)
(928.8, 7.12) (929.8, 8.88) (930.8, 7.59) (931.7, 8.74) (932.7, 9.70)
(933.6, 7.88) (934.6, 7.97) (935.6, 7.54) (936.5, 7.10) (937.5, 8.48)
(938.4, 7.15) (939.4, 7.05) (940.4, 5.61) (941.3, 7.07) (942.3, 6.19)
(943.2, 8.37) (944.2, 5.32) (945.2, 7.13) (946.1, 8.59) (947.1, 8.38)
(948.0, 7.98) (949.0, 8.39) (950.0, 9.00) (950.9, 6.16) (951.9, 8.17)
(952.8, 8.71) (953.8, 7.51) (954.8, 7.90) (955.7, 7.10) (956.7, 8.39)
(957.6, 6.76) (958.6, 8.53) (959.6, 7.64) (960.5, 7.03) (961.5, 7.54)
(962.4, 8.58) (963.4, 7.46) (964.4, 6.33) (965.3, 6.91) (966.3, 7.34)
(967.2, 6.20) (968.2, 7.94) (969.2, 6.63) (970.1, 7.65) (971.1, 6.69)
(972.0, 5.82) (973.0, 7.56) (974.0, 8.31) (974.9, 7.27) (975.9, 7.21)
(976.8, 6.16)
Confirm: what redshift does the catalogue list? 0.08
